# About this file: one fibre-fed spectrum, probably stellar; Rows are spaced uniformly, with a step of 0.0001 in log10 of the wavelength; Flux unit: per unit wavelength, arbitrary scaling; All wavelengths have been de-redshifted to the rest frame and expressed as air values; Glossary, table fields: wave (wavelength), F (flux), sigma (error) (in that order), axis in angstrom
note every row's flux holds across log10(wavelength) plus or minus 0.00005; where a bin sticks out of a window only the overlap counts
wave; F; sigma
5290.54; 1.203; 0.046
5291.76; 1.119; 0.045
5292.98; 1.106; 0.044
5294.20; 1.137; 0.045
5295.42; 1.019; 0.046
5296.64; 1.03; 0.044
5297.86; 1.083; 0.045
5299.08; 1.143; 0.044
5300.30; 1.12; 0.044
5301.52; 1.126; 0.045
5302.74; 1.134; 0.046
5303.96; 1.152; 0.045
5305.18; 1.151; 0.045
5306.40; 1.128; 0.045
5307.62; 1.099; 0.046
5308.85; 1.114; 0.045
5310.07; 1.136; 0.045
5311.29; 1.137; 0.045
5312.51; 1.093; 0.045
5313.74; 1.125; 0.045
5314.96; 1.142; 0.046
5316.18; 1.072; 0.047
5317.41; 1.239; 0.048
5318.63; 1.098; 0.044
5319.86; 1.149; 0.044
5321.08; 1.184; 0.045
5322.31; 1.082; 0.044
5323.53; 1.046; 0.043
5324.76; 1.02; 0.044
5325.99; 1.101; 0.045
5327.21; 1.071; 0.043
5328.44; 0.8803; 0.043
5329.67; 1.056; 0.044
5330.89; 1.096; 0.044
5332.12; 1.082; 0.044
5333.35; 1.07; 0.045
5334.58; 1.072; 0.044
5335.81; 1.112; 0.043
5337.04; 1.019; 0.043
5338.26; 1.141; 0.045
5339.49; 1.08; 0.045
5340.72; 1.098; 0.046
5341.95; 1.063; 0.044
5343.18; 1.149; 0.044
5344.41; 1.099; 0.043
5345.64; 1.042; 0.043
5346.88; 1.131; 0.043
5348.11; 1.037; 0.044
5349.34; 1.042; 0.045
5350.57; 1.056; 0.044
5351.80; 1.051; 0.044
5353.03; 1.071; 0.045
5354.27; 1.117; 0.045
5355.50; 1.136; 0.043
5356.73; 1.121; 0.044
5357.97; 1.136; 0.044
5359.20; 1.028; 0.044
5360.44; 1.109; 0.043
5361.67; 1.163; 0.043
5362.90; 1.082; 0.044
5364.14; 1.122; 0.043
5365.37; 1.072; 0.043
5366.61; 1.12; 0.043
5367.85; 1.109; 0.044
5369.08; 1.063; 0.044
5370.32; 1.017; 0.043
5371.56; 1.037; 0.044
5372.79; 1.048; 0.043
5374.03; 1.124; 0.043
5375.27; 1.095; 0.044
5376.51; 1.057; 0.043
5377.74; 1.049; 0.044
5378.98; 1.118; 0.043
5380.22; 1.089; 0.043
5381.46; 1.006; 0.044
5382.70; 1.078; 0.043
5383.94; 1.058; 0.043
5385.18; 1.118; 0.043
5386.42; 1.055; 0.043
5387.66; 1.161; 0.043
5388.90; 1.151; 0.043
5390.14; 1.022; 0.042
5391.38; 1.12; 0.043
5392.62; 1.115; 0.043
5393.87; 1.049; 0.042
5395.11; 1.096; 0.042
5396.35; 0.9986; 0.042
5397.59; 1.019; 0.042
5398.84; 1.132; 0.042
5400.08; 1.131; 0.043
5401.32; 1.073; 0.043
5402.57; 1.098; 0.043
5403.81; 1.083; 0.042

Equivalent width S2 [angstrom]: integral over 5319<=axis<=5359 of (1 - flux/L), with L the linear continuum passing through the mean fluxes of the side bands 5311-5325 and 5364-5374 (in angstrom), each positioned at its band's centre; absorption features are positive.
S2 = 0.7 angstrom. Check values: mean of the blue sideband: 1.12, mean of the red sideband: 1.07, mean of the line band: 1.08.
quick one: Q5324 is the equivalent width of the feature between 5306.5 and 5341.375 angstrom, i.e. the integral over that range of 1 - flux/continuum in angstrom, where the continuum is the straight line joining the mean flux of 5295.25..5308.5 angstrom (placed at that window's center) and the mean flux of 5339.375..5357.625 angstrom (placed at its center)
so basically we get 0.18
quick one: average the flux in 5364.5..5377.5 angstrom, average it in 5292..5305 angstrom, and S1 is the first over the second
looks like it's 0.97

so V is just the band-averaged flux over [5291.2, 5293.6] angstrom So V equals 1.11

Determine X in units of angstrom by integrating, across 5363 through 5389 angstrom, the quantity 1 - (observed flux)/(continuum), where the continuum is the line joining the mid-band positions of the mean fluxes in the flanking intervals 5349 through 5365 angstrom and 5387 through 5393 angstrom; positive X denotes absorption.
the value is 0.58 angstrom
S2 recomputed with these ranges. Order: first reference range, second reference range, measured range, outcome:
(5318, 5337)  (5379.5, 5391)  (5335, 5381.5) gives -0.3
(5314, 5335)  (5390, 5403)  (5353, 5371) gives -0.3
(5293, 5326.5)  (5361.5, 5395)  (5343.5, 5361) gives 0.2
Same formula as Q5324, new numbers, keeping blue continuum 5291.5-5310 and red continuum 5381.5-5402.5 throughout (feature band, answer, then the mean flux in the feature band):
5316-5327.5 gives -0.04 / 1.11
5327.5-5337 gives 0.44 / 1.05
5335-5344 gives 0.04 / 1.09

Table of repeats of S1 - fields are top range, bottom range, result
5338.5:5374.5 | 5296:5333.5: 0.99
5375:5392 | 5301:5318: 0.96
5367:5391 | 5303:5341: 0.98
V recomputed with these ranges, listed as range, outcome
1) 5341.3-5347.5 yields 1.1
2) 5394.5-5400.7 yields 1.08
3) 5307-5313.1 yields 1.12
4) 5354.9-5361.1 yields 1.11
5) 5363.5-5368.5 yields 1.1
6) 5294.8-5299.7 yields 1.07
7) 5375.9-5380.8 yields 1.08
